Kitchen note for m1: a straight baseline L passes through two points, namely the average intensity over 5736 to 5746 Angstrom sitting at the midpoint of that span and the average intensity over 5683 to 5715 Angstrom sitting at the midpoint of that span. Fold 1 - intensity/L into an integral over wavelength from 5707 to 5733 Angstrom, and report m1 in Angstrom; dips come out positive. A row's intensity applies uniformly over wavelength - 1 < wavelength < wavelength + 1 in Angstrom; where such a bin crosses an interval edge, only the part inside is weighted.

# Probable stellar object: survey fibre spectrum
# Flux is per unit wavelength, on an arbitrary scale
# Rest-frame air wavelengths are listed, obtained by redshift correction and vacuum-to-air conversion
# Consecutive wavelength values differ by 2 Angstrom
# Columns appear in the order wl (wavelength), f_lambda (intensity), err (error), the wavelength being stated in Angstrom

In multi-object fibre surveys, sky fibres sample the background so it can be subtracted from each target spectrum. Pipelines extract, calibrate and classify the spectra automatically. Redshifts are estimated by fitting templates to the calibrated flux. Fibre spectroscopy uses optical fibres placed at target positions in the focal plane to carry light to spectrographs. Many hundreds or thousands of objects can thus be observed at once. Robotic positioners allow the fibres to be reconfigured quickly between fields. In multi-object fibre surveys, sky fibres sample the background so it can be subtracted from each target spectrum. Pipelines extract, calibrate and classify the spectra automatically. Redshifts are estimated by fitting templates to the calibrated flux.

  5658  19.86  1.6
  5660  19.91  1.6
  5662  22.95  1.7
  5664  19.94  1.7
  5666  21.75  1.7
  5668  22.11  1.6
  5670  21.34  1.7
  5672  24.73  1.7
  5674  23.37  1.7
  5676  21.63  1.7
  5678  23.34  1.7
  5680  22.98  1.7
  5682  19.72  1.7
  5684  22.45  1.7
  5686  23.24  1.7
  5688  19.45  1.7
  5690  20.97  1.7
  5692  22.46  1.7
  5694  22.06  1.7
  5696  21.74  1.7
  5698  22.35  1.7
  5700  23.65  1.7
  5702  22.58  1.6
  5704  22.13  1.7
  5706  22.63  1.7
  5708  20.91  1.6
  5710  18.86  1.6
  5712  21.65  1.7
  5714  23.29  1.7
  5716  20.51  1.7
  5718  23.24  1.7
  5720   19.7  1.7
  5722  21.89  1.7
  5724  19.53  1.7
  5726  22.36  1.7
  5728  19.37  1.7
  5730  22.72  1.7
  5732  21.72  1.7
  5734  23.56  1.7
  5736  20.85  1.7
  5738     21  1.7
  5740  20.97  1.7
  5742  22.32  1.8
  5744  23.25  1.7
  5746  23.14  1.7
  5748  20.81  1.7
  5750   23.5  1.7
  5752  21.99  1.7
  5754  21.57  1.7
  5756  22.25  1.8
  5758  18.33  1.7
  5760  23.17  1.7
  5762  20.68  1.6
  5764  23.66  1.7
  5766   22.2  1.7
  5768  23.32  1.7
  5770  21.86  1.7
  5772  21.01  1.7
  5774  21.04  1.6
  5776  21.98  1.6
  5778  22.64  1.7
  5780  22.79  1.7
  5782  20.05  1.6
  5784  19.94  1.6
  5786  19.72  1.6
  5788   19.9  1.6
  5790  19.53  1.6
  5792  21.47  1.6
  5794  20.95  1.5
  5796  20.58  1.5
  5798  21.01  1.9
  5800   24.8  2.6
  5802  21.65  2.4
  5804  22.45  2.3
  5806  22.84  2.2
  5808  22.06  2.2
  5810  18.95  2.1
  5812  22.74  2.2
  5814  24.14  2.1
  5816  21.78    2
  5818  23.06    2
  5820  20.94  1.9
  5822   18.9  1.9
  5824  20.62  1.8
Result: 0.8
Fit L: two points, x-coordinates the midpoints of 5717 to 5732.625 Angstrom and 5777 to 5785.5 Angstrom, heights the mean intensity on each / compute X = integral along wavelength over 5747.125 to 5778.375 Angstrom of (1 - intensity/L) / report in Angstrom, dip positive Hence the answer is -0.9 Angstrom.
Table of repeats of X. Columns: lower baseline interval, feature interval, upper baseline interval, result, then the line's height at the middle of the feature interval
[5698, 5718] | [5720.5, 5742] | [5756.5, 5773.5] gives 0.4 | 21.8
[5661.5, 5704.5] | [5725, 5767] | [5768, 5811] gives -0.4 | 21.7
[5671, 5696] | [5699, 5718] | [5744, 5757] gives 0.3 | 22.2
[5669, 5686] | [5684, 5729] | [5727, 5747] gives 1.2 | 22.2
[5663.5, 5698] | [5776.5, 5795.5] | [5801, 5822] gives 1.0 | 21.9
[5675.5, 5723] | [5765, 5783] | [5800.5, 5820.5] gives 0.1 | 22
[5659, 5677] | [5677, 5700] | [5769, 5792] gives -0.2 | 21.8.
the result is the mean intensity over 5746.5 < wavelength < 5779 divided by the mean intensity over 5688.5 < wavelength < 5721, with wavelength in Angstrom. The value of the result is 1.0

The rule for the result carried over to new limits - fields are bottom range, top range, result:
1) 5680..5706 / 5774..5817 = 0.98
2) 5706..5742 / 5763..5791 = 1.00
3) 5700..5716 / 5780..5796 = 0.94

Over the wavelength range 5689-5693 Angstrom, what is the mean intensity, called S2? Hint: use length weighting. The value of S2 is 21.7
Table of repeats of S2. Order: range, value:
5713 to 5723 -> 21.7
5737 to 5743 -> 21.4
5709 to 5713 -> 20.3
